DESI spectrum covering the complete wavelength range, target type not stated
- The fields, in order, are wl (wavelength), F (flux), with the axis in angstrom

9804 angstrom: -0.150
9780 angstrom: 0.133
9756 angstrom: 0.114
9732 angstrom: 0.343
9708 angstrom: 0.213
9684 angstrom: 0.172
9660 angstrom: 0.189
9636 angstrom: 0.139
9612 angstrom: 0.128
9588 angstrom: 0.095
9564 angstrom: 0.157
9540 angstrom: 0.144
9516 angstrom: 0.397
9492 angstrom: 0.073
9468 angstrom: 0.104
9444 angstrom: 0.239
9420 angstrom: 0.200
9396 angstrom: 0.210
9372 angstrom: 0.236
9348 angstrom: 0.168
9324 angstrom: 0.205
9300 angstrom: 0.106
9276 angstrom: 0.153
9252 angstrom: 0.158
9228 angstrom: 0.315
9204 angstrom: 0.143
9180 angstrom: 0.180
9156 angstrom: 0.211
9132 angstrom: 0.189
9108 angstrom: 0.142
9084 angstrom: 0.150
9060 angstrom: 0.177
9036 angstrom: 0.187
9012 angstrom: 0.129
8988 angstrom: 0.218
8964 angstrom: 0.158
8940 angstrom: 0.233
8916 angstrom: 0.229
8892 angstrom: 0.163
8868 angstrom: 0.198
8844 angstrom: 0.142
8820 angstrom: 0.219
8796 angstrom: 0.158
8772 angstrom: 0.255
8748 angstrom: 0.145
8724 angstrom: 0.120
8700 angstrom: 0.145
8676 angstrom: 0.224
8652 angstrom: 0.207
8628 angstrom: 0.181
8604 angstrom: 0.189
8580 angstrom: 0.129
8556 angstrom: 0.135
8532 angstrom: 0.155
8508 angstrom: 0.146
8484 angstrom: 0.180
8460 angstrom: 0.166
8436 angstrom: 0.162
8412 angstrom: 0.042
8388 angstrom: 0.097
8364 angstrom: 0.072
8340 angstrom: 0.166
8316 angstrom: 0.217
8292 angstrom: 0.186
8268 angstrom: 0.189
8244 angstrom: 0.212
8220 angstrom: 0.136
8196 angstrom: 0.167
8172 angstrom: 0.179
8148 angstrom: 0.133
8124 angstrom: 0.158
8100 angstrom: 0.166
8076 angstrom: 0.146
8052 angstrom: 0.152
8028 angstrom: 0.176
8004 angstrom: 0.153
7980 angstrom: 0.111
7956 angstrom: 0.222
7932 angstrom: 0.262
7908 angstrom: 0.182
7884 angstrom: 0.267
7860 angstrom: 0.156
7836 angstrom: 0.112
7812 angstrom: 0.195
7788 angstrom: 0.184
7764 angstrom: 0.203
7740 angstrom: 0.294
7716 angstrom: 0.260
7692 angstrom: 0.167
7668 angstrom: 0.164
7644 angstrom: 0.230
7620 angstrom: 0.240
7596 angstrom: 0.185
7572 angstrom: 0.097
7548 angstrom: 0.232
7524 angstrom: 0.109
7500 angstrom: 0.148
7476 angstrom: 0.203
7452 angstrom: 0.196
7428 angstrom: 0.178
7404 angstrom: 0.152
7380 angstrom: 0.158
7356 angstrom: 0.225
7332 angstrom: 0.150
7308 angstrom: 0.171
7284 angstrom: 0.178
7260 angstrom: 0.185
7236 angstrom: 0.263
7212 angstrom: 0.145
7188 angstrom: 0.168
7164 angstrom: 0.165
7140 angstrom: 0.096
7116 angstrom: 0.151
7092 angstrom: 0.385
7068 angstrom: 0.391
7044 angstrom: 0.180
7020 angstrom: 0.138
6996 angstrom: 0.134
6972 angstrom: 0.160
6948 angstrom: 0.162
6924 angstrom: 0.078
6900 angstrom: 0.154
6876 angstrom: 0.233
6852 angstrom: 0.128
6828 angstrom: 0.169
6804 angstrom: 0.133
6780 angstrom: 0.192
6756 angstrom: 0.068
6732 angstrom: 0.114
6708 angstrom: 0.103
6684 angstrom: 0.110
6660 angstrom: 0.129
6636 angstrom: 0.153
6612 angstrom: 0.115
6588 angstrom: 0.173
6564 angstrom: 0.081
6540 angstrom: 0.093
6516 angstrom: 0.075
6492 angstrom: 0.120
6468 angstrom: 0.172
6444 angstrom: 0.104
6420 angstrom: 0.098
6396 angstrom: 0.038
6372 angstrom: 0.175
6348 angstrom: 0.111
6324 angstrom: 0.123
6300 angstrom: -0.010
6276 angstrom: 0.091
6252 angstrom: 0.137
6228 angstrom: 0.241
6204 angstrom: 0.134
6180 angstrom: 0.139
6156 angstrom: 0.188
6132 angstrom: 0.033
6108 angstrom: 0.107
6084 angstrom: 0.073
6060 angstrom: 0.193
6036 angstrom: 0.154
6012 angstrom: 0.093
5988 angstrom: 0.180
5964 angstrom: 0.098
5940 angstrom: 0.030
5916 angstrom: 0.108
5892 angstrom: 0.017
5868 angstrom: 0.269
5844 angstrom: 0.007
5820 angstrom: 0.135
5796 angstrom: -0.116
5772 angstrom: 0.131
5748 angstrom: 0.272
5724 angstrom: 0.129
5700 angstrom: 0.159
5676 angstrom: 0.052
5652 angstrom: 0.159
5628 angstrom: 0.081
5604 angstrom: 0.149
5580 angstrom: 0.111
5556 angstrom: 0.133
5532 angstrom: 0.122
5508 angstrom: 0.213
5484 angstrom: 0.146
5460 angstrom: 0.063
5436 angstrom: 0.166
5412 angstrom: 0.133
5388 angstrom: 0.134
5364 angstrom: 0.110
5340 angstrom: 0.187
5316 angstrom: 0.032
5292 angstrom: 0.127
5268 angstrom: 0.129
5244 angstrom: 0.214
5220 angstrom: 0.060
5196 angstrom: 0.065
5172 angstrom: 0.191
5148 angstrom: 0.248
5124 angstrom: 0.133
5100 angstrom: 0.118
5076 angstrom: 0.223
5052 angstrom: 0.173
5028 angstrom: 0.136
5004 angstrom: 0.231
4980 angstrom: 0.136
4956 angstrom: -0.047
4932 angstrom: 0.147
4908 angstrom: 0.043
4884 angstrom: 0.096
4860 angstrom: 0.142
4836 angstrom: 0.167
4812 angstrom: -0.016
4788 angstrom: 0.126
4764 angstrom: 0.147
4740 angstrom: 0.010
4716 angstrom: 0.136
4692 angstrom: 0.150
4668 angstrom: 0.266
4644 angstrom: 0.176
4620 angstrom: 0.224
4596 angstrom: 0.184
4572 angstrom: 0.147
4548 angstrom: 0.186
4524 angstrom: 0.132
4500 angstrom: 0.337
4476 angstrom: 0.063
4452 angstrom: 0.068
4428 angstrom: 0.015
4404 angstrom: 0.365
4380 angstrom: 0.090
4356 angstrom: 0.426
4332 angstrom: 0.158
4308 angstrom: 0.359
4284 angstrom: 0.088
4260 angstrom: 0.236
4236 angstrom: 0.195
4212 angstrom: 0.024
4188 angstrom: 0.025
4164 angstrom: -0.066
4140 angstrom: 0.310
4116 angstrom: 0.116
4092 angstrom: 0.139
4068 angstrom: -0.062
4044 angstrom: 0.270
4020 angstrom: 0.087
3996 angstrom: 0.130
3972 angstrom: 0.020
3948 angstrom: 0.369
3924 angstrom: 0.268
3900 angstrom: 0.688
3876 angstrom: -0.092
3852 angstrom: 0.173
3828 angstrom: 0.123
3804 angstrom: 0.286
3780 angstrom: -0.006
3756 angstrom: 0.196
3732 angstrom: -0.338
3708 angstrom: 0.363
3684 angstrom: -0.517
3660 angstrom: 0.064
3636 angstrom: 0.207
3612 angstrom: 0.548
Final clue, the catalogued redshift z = 0.90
